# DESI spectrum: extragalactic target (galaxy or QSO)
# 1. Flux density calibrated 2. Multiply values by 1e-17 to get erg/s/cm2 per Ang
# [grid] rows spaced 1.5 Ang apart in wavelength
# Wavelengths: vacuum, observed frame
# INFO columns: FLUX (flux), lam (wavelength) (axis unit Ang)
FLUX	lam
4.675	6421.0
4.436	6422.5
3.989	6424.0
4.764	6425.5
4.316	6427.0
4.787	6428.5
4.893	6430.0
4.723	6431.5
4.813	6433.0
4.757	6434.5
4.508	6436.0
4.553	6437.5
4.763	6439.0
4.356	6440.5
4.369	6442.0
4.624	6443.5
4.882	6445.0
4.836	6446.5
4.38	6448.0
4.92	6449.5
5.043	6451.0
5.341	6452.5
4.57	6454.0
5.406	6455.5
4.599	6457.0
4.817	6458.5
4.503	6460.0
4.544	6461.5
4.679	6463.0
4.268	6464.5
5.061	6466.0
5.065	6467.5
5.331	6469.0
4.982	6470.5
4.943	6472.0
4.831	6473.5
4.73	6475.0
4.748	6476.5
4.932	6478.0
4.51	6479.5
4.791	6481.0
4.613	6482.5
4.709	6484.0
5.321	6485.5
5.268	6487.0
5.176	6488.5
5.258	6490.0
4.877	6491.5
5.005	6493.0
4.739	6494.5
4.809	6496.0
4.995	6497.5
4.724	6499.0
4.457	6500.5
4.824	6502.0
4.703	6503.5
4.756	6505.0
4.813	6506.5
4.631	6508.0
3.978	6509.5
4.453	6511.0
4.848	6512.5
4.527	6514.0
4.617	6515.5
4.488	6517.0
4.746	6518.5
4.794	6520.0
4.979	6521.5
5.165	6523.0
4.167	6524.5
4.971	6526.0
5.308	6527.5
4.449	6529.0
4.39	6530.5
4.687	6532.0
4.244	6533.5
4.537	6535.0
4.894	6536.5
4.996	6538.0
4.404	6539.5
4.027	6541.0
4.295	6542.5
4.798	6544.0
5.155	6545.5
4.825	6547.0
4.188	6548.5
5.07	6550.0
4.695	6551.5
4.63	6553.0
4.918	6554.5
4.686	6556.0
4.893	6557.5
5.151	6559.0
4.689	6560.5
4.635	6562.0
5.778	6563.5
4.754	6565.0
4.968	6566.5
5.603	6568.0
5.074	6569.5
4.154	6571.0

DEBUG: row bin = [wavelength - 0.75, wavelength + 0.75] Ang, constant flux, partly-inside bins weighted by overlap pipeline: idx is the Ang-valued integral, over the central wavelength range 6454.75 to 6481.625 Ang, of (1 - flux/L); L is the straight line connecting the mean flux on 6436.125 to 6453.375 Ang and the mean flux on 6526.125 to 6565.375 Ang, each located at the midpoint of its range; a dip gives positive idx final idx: -0.5 Ang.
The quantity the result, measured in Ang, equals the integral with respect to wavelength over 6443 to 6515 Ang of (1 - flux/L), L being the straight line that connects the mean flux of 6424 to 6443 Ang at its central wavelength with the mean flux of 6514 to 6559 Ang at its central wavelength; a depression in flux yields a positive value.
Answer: -2.5 Ang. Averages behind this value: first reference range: 4.61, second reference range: 4.7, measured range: 4.81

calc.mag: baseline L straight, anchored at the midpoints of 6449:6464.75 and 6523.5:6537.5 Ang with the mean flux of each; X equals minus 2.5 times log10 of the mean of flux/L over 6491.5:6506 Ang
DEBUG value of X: -0.02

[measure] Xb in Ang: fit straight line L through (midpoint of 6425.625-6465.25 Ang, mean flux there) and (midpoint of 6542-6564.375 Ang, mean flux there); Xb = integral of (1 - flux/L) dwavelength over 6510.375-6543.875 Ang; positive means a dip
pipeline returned 1.1 Ang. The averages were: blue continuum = 4.7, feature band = 4.64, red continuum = 4.83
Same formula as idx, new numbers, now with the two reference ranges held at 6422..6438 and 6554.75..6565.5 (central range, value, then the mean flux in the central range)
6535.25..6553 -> 0.9 Ang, 4.66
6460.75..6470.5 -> -0.3 Ang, 4.84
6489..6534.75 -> 1.0 Ang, 4.71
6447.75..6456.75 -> -0.6 Ang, 4.96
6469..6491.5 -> -0.9 Ang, 4.93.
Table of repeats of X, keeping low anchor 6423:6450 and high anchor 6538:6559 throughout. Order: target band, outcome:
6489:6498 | -0.067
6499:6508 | -0.010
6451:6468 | -0.041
